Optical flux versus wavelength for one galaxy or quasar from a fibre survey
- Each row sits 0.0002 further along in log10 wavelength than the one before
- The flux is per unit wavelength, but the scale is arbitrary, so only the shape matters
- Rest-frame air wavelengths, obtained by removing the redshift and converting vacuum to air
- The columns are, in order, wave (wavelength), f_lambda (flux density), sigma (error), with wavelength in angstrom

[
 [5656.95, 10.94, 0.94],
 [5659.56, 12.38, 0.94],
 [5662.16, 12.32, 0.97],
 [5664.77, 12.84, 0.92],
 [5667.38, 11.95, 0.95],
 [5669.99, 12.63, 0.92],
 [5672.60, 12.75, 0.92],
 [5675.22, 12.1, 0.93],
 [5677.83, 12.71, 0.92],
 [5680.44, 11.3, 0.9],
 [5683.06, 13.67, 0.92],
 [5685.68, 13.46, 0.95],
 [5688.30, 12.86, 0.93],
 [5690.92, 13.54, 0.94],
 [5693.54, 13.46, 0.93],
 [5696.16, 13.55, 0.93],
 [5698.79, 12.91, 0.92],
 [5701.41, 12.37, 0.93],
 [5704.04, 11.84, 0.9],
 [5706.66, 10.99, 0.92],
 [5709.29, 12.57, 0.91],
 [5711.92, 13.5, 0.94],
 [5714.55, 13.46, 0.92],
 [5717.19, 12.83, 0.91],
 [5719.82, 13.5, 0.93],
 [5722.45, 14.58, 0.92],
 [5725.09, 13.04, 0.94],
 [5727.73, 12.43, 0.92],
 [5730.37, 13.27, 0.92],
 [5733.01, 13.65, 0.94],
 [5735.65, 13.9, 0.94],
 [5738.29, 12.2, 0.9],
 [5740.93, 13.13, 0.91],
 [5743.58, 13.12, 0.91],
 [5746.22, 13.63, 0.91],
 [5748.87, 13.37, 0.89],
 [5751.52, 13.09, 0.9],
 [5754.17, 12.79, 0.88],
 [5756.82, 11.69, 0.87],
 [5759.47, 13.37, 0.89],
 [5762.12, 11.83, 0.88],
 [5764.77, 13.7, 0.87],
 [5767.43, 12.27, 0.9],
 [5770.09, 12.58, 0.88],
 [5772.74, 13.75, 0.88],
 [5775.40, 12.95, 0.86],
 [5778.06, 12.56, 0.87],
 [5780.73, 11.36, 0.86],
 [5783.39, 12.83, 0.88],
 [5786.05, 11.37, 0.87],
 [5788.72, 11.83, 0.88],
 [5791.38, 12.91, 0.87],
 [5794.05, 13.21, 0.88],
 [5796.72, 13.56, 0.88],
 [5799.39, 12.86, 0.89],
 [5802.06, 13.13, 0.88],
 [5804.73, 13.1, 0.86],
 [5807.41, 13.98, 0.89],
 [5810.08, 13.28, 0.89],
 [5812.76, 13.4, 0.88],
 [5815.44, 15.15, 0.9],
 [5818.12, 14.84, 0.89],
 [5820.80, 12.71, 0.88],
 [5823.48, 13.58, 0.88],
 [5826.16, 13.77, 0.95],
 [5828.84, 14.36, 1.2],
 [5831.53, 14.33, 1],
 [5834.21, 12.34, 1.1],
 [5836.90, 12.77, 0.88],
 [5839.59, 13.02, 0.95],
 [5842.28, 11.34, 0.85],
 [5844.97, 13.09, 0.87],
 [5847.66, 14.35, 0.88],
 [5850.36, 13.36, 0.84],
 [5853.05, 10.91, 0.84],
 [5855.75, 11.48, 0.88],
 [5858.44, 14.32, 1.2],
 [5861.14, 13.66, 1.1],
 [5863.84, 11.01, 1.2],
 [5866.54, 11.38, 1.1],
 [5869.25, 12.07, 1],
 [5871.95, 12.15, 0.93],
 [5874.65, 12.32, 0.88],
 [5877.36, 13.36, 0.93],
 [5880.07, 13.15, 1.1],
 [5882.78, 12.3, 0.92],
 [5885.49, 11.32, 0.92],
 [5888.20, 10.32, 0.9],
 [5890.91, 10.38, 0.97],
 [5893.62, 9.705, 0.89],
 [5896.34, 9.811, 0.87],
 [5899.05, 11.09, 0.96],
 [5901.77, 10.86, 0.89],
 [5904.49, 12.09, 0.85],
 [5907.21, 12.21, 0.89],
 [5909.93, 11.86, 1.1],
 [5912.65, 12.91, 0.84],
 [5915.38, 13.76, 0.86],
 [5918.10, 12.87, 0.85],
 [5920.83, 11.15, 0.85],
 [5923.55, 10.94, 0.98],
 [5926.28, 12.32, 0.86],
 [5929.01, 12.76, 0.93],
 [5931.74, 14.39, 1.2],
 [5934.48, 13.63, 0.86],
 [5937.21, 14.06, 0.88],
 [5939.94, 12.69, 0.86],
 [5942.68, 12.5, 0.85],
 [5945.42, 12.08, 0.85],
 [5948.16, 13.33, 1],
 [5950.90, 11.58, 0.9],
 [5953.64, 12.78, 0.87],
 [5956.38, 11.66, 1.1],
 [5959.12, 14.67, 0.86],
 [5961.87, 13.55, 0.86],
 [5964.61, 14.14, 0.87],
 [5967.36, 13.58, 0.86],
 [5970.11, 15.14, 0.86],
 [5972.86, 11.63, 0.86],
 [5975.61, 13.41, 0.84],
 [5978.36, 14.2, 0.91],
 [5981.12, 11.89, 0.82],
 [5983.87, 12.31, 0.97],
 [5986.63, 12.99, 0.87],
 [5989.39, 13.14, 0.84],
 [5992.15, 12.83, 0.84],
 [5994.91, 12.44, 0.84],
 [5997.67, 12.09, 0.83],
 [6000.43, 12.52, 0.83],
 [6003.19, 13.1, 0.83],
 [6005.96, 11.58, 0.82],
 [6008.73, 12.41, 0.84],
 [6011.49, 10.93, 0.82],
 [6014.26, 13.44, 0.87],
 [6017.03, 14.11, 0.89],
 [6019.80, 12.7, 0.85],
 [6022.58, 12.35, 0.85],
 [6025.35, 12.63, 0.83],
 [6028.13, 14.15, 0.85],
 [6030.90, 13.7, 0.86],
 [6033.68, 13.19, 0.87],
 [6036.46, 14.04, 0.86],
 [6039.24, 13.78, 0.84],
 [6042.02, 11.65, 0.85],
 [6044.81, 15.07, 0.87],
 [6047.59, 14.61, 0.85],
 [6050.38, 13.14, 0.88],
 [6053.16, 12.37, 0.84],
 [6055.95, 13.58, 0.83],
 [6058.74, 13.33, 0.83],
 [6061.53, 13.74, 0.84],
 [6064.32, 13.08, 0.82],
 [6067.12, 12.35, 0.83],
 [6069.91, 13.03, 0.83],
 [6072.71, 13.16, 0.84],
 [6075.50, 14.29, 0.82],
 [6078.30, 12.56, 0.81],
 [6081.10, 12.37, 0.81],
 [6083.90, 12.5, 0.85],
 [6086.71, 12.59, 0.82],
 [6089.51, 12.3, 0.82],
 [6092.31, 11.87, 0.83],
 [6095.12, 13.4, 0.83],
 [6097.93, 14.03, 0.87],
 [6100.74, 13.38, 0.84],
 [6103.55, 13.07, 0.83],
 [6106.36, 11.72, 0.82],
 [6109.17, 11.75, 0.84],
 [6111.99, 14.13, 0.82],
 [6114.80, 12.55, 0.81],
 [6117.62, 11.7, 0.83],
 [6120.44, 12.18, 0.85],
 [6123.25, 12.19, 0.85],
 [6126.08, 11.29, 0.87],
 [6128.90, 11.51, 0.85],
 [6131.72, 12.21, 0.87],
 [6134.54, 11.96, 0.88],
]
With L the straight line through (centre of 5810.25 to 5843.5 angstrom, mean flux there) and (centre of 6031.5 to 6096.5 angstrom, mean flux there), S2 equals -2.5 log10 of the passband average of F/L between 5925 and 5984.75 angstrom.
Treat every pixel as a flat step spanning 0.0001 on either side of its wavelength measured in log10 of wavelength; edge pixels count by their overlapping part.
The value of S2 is 0.01 mag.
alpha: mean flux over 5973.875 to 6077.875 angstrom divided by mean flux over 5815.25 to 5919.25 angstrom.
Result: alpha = 1.05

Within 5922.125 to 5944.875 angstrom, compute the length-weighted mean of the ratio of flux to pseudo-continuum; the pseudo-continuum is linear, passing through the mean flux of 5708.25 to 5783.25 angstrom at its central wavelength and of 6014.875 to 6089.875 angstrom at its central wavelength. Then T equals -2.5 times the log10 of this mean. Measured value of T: 0.02 mag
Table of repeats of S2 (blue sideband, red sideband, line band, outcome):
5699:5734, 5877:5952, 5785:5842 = -0.064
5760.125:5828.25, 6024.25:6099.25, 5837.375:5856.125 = 0.045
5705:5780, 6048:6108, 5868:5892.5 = 0.093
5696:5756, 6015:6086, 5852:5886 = 0.070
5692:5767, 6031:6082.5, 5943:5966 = 0.021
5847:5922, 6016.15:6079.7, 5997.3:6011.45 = 0.064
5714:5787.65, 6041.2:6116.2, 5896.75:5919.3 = 0.076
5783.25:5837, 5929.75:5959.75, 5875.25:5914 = 0.139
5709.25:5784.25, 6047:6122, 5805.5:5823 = -0.070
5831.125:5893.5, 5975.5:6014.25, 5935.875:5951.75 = -0.024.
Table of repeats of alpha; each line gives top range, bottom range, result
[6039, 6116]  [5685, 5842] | 1.00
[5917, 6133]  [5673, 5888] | 1.00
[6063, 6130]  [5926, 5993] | 0.96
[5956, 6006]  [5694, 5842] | 1.00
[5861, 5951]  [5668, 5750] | 0.93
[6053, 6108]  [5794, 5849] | 0.96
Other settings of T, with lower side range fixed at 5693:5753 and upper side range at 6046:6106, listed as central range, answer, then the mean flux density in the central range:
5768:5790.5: 0.055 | 12.4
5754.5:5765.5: 0.037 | 12.6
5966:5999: 0.008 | 13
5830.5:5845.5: 0.024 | 12.8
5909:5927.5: 0.068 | 12.3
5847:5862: 0.011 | 12.9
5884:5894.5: 0.237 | 10.5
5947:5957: 0.059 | 12.4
